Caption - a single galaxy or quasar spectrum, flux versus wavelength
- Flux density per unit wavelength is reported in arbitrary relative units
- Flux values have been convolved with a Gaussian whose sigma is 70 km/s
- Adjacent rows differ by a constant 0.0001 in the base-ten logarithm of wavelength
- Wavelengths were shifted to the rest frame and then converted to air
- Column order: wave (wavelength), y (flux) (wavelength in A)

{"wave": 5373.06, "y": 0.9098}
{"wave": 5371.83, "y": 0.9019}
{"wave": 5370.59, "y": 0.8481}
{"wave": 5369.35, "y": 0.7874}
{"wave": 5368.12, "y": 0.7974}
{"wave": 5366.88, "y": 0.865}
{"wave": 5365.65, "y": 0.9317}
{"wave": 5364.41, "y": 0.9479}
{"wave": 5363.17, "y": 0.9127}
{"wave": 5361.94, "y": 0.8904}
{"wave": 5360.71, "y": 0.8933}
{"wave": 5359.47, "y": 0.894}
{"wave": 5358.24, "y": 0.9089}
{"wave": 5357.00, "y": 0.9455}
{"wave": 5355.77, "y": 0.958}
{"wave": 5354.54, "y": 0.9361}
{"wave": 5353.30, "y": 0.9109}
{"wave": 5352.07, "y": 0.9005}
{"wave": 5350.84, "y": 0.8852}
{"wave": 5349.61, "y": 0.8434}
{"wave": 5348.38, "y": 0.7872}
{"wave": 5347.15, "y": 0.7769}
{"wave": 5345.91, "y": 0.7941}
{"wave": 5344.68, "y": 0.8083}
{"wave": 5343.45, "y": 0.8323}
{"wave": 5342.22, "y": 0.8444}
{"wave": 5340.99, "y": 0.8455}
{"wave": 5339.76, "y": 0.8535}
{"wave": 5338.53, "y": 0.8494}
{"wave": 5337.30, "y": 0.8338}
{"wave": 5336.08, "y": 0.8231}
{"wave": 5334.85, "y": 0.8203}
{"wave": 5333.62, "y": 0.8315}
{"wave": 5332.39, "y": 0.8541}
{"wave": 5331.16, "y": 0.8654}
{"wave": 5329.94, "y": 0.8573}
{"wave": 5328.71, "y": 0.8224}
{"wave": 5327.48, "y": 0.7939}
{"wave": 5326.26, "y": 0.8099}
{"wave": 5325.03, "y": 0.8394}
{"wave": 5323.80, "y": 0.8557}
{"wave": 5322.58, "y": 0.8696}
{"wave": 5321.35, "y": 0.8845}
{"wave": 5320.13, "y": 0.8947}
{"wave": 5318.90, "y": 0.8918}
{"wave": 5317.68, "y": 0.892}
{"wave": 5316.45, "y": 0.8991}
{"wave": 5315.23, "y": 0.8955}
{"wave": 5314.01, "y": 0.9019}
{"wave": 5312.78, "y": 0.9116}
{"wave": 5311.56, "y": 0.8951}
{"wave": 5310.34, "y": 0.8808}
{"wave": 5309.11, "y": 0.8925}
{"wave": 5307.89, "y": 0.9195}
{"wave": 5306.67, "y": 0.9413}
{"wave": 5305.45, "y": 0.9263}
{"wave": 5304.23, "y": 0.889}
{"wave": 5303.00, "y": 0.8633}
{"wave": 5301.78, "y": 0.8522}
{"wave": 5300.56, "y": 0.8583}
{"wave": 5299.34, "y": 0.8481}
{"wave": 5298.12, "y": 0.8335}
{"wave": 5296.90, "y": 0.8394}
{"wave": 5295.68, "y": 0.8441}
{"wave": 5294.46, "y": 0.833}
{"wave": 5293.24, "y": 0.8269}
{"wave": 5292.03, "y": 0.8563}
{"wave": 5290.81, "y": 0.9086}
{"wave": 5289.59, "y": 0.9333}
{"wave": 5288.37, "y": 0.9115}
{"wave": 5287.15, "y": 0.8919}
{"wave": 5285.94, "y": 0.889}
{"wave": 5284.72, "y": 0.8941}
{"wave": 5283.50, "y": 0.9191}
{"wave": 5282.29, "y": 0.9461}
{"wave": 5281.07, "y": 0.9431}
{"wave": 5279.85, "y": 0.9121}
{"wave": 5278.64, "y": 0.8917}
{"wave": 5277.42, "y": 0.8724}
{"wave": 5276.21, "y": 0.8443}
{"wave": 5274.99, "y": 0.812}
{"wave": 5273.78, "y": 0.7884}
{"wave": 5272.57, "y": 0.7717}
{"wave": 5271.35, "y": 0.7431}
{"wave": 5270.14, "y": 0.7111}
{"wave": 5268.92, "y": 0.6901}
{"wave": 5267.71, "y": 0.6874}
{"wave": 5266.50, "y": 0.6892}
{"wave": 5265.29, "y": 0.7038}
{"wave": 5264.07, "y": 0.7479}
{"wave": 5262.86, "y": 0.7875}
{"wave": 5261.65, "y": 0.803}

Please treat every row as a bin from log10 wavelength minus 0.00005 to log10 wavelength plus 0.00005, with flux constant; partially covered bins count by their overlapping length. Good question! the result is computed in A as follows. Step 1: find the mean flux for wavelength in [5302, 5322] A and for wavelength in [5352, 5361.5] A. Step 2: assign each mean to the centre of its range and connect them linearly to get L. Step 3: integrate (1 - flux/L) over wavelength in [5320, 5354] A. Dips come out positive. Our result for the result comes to 2.5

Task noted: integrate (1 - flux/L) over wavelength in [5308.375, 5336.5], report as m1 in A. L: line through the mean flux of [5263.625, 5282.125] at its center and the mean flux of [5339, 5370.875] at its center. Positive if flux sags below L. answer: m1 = -0.9 A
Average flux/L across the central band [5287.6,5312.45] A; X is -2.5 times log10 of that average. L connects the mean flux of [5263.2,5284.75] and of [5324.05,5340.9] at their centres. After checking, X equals -0.07 mag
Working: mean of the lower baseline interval 0.807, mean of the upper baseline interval 0.836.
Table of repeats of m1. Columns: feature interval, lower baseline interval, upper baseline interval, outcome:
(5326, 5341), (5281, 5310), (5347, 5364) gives 0.9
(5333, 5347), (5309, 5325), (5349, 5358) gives 1.1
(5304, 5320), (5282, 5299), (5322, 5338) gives -0.9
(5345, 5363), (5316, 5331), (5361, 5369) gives 0.0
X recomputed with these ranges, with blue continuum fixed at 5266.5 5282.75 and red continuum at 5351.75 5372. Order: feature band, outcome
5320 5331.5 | 0.016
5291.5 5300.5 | -0.014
